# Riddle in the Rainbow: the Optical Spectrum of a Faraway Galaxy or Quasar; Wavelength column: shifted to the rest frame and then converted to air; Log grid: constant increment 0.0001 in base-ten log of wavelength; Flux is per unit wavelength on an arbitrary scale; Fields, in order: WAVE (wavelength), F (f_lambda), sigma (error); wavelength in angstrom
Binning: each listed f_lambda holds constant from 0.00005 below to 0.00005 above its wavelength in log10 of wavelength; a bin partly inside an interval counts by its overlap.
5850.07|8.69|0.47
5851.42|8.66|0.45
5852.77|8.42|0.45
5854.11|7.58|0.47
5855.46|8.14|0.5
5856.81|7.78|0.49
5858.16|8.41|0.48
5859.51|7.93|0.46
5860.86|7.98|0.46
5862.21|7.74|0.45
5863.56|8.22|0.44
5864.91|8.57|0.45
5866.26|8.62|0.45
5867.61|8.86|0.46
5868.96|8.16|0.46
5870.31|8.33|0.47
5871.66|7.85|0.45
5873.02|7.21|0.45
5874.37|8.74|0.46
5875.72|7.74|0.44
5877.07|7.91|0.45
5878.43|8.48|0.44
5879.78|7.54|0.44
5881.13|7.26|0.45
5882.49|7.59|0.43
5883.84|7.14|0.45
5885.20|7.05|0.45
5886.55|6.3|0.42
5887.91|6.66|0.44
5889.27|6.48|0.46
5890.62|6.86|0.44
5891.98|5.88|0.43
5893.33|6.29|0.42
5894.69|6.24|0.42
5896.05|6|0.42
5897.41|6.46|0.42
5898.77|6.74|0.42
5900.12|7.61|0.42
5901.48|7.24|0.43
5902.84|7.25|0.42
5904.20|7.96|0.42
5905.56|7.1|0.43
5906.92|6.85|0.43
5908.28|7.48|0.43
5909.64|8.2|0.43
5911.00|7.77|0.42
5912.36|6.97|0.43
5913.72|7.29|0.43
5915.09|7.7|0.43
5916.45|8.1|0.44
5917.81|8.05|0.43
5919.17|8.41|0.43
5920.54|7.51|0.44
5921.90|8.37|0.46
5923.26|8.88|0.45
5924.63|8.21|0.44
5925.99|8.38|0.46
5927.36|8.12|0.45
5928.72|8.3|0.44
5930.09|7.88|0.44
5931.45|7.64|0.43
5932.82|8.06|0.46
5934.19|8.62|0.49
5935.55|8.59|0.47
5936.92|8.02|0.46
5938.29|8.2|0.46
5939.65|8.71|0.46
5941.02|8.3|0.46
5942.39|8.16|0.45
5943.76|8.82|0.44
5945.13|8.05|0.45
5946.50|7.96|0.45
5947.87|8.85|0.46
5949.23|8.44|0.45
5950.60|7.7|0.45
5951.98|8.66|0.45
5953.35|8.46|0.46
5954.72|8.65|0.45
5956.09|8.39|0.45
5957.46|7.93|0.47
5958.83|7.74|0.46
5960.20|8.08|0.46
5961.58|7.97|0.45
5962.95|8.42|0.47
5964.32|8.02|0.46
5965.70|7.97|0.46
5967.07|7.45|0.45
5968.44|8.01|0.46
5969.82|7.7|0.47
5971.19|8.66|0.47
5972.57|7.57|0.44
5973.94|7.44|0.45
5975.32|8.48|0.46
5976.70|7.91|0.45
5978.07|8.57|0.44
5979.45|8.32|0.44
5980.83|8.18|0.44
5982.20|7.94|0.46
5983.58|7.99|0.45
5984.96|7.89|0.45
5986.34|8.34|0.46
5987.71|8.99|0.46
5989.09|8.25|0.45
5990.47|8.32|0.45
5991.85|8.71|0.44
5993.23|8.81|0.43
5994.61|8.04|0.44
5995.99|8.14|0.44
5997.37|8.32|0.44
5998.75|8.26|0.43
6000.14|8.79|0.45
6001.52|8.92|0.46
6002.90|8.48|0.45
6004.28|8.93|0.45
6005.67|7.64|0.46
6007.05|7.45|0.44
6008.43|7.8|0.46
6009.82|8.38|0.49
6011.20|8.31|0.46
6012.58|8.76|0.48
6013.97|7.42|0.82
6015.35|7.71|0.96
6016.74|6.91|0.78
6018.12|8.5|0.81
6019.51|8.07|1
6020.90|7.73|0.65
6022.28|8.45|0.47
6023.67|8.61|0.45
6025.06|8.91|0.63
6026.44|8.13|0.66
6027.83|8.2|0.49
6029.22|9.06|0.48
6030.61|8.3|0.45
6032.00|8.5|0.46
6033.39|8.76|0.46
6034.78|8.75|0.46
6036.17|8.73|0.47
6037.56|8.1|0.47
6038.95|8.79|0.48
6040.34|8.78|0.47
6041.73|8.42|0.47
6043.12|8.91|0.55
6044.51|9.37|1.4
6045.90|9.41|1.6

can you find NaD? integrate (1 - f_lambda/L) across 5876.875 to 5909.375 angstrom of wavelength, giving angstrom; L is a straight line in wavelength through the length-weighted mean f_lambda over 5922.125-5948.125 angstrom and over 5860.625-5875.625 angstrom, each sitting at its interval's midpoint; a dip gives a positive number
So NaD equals 4.80 angstrom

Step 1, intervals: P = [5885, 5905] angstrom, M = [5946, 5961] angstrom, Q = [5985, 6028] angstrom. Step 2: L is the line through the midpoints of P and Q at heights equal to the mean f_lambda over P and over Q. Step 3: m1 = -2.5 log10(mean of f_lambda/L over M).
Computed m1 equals -0.10 mag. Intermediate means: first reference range 6.73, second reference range 8.26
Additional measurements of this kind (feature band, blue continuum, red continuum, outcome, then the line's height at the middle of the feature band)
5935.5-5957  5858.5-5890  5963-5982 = -0.05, 7.96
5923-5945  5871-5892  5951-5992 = -0.06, 7.81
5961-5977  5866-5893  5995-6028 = 0.00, 7.97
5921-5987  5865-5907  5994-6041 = -0.05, 7.84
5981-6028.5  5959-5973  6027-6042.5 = 0.01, 8.32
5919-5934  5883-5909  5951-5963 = -0.09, 7.53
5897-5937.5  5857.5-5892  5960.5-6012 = 0.01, 7.89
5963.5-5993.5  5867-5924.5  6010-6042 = -0.02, 8.02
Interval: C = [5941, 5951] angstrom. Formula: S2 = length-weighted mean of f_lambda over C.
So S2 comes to 8.3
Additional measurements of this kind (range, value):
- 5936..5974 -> 8.17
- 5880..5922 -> 7.18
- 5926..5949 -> 8.28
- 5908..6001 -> 8.17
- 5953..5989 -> 8.12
